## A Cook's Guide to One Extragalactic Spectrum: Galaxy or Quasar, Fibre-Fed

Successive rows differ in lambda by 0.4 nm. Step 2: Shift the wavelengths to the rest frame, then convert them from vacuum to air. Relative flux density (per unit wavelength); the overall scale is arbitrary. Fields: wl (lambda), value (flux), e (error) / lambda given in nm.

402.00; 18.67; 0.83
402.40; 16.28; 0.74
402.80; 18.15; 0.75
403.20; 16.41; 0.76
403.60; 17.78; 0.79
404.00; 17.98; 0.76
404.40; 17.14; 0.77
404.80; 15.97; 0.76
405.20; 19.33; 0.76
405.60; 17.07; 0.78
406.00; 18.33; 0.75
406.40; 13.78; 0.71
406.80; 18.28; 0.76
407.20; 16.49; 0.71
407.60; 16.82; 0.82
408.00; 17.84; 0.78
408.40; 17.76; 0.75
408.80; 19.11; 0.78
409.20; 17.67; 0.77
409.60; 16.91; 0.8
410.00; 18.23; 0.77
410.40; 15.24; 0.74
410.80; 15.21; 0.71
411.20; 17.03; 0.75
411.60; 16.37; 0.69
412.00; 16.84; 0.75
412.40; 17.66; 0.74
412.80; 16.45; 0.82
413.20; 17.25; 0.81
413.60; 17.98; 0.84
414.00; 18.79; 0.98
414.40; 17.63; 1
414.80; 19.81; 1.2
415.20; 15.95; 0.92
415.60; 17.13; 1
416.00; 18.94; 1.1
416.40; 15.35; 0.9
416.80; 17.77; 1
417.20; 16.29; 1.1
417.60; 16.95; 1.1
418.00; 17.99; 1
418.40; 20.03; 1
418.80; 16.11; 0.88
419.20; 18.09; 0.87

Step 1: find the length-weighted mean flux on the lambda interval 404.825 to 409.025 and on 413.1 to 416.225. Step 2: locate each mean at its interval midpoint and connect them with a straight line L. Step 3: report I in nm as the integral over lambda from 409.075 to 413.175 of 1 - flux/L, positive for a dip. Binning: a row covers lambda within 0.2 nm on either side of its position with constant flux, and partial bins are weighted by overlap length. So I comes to 0.22 nm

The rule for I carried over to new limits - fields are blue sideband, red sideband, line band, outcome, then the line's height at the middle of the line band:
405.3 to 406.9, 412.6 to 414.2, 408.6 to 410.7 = -0.01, 17.3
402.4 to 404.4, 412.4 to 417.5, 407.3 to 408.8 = -0.02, 17.4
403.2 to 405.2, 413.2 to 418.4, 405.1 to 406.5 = 0.01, 17.4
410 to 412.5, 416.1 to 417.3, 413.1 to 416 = -0.22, 16.6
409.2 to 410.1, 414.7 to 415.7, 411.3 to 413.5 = 0.07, 17.5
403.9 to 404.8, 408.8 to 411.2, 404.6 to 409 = -0.08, 17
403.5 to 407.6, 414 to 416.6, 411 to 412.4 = 0.04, 17.4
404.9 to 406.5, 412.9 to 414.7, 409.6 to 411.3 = 0.12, 17.7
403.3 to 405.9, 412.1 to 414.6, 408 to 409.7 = -0.03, 17.6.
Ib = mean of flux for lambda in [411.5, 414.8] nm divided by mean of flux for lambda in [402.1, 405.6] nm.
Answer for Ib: 1.0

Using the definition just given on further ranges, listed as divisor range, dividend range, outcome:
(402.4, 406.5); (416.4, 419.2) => 1.01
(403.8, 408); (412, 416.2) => 1.03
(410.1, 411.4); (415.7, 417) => 1.08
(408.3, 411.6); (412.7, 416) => 1.04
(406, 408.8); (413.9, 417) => 1.03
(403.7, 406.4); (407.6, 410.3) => 1.02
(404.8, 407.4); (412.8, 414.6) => 1.04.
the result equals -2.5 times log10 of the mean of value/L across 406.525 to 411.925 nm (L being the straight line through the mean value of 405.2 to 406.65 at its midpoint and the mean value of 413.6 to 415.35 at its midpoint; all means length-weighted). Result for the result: 0.01 mag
